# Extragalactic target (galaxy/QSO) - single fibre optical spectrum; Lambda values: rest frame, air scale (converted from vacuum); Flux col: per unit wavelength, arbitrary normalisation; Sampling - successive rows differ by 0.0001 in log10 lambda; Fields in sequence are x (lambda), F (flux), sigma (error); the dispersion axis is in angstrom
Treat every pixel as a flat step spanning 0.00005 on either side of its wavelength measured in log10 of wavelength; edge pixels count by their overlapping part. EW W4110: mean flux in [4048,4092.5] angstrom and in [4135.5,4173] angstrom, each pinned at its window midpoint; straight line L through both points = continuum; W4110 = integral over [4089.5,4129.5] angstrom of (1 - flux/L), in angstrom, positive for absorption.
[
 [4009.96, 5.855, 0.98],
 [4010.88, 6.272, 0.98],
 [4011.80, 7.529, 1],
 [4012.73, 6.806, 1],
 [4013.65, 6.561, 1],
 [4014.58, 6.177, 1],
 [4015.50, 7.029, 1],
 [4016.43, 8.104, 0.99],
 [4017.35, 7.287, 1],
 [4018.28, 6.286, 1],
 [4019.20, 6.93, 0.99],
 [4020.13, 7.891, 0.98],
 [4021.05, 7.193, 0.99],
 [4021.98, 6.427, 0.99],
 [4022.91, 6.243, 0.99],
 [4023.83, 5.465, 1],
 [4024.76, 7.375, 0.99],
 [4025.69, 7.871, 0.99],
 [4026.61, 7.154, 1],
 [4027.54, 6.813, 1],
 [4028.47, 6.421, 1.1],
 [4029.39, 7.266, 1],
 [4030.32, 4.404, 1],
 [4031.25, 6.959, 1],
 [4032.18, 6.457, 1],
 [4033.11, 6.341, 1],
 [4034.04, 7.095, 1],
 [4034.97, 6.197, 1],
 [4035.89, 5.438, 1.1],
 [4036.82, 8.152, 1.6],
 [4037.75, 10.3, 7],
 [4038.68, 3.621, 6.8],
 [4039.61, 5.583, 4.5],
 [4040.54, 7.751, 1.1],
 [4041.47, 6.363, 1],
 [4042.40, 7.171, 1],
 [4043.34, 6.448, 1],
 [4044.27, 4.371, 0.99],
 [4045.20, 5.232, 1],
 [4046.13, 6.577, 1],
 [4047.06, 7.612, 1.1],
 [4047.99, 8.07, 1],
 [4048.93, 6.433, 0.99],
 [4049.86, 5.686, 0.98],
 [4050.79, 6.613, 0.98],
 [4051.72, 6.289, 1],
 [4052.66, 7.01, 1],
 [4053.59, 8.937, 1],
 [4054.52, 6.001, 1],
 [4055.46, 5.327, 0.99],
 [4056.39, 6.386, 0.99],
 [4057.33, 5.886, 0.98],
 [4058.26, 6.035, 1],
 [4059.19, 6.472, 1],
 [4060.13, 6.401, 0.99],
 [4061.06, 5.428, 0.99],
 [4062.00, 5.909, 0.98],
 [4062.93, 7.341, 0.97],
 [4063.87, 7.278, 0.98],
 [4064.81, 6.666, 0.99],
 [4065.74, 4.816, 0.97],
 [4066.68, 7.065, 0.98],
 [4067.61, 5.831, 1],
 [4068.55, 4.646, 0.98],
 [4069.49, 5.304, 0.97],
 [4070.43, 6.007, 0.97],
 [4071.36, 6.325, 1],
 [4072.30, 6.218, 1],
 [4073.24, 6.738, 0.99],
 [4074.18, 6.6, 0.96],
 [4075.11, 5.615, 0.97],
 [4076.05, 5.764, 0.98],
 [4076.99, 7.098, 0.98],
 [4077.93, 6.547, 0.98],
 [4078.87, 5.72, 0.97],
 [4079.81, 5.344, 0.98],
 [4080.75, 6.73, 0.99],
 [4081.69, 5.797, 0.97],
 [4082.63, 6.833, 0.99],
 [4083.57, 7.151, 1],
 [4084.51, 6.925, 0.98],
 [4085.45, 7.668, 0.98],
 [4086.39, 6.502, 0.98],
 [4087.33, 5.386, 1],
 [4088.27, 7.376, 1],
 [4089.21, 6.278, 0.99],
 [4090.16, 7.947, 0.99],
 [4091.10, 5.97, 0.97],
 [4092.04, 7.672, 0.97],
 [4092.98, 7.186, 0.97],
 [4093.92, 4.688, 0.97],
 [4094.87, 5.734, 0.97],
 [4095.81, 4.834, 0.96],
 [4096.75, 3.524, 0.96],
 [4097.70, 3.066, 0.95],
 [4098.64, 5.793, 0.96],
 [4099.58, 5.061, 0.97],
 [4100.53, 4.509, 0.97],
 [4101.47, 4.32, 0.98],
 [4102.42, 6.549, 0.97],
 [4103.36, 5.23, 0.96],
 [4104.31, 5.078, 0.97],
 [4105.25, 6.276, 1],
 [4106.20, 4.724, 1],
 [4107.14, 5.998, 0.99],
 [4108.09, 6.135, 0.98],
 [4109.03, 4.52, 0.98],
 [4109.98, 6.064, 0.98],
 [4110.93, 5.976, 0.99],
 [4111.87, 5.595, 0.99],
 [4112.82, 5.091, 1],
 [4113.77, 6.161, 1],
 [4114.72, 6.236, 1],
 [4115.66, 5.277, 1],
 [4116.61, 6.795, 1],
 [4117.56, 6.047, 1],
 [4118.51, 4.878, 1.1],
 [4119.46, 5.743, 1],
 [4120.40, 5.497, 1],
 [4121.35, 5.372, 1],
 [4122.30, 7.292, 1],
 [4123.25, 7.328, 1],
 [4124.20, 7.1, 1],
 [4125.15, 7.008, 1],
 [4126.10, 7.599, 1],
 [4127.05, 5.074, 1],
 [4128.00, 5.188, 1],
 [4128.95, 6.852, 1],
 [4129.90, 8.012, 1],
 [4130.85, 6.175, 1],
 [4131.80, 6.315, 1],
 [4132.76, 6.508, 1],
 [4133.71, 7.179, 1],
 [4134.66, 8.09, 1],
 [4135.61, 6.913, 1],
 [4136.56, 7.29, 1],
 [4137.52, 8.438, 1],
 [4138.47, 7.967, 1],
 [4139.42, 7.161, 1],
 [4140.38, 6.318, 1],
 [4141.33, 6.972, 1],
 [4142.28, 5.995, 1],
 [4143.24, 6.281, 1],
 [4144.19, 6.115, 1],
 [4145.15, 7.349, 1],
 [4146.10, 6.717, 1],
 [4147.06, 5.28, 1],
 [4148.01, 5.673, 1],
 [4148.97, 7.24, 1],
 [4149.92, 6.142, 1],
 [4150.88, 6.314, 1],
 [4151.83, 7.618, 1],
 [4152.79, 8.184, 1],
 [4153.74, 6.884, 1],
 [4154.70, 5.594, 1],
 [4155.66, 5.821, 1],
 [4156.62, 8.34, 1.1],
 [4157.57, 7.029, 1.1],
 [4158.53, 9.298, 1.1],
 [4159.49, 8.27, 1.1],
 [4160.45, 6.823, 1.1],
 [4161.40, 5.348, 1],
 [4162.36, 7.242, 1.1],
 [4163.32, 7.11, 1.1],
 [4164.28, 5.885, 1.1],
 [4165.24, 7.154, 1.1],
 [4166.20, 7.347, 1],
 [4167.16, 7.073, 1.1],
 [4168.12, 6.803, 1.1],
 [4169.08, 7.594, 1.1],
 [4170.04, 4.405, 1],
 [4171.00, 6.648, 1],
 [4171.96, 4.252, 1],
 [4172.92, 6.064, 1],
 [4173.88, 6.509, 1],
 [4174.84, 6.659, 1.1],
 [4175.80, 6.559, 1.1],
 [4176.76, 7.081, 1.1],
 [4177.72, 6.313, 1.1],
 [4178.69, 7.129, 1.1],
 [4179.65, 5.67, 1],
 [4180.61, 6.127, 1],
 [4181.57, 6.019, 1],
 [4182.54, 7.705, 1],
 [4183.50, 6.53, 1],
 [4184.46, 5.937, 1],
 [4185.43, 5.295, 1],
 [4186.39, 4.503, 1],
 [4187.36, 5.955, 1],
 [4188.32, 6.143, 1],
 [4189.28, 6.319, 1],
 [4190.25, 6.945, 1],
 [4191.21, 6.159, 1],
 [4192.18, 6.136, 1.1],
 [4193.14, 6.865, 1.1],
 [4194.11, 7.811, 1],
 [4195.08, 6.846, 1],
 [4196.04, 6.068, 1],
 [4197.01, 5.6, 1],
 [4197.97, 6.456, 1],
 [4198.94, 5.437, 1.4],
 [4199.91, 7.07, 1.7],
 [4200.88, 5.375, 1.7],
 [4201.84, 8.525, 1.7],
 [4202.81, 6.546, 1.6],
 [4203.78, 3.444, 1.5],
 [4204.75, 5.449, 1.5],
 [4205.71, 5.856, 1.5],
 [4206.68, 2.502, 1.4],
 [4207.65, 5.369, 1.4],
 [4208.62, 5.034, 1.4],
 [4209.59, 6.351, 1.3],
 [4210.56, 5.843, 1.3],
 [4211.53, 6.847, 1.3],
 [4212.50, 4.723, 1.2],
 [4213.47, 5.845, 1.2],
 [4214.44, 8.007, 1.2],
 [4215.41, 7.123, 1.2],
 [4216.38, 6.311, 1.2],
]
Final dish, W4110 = 4.8 angstrom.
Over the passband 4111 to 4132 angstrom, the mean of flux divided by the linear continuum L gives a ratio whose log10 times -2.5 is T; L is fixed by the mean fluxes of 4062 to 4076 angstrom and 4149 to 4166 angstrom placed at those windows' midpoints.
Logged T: 0.08 mag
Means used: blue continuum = 6.16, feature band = 6.21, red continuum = 7.02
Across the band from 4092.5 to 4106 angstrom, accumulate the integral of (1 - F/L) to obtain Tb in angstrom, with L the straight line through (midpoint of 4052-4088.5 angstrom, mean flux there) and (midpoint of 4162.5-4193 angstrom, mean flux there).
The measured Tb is 2.6 angstrom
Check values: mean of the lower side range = 6.33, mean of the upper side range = 6.34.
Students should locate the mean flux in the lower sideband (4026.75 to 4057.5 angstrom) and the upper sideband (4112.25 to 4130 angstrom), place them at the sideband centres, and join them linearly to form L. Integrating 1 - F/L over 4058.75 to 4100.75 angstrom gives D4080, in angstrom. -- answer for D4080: 1.87 angstrom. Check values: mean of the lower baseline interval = 6.53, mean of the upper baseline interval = 6.2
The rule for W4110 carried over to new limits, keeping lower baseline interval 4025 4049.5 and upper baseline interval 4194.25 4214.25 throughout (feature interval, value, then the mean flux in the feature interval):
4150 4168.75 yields -3.12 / 7.04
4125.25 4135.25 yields -0.87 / 6.71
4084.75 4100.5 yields 1.16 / 5.89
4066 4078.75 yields 0.69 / 6.1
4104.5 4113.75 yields 0.99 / 5.61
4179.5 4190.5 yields -0.32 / 6.09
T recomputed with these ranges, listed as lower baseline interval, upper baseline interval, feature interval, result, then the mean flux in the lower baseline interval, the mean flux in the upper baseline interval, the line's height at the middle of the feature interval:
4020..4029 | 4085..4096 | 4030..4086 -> 0.05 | 6.86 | 6.48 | 6.66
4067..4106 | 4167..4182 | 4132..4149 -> -0.11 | 5.94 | 6.29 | 6.16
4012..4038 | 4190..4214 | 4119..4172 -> -0.09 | 6.86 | 5.96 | 6.25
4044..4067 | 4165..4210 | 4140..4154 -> -0.06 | 6.41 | 6.16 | 6.23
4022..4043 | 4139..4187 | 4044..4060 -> 0.03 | 6.65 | 6.56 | 6.64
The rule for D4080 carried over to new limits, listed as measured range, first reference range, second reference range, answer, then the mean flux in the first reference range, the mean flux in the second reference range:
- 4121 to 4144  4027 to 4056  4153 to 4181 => -0.7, 6.55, 6.67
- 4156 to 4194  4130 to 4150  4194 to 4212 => -1.6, 6.8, 5.88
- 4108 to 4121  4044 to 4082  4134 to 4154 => 1.9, 6.26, 6.91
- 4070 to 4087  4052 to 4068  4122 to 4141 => 0.4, 6.4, 6.99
